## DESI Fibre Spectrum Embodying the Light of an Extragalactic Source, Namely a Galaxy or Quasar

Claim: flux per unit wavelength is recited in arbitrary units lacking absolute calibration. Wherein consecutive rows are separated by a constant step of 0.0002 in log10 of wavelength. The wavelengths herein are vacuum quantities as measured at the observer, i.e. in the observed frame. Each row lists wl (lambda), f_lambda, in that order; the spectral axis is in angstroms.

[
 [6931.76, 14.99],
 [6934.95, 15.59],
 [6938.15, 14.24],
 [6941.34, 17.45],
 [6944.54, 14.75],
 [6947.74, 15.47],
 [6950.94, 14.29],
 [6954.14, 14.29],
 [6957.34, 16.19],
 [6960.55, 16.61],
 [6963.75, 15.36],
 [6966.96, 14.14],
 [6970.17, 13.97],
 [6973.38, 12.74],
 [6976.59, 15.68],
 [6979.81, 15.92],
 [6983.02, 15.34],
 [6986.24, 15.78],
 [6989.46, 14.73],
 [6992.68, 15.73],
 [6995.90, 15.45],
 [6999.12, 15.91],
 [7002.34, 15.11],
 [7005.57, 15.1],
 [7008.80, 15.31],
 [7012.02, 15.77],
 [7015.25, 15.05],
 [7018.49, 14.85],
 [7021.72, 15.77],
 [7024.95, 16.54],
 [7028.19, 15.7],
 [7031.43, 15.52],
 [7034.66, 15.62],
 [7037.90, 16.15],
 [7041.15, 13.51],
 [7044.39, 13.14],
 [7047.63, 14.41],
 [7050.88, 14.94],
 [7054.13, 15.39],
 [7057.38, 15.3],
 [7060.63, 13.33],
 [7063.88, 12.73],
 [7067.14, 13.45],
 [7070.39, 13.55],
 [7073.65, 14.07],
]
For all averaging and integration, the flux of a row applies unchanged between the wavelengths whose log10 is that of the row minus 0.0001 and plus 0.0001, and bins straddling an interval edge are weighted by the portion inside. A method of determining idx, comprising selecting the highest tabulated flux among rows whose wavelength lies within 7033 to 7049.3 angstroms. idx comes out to 16.15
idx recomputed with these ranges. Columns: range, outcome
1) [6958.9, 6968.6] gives 16.61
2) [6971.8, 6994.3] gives 15.92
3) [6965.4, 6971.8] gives 14.14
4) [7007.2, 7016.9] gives 15.77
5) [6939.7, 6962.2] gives 17.45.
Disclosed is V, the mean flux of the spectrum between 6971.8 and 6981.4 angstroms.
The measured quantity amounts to 14.8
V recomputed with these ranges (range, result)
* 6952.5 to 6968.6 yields 15.3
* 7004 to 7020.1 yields 15.2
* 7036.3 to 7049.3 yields 14.3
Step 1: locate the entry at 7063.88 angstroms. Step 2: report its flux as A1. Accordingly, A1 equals 12.73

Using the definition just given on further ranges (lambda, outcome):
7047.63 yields 14.41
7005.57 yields 15.1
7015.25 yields 15.05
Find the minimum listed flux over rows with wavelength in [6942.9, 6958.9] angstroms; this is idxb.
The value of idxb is 14.29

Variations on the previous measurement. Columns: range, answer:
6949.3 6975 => 12.74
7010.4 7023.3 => 14.85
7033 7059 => 13.14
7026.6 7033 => 15.52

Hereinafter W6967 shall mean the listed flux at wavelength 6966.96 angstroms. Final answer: 14.14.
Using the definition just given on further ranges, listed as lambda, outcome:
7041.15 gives 13.51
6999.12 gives 15.91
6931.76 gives 14.99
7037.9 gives 16.15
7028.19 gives 15.7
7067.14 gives 13.45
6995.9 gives 15.45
